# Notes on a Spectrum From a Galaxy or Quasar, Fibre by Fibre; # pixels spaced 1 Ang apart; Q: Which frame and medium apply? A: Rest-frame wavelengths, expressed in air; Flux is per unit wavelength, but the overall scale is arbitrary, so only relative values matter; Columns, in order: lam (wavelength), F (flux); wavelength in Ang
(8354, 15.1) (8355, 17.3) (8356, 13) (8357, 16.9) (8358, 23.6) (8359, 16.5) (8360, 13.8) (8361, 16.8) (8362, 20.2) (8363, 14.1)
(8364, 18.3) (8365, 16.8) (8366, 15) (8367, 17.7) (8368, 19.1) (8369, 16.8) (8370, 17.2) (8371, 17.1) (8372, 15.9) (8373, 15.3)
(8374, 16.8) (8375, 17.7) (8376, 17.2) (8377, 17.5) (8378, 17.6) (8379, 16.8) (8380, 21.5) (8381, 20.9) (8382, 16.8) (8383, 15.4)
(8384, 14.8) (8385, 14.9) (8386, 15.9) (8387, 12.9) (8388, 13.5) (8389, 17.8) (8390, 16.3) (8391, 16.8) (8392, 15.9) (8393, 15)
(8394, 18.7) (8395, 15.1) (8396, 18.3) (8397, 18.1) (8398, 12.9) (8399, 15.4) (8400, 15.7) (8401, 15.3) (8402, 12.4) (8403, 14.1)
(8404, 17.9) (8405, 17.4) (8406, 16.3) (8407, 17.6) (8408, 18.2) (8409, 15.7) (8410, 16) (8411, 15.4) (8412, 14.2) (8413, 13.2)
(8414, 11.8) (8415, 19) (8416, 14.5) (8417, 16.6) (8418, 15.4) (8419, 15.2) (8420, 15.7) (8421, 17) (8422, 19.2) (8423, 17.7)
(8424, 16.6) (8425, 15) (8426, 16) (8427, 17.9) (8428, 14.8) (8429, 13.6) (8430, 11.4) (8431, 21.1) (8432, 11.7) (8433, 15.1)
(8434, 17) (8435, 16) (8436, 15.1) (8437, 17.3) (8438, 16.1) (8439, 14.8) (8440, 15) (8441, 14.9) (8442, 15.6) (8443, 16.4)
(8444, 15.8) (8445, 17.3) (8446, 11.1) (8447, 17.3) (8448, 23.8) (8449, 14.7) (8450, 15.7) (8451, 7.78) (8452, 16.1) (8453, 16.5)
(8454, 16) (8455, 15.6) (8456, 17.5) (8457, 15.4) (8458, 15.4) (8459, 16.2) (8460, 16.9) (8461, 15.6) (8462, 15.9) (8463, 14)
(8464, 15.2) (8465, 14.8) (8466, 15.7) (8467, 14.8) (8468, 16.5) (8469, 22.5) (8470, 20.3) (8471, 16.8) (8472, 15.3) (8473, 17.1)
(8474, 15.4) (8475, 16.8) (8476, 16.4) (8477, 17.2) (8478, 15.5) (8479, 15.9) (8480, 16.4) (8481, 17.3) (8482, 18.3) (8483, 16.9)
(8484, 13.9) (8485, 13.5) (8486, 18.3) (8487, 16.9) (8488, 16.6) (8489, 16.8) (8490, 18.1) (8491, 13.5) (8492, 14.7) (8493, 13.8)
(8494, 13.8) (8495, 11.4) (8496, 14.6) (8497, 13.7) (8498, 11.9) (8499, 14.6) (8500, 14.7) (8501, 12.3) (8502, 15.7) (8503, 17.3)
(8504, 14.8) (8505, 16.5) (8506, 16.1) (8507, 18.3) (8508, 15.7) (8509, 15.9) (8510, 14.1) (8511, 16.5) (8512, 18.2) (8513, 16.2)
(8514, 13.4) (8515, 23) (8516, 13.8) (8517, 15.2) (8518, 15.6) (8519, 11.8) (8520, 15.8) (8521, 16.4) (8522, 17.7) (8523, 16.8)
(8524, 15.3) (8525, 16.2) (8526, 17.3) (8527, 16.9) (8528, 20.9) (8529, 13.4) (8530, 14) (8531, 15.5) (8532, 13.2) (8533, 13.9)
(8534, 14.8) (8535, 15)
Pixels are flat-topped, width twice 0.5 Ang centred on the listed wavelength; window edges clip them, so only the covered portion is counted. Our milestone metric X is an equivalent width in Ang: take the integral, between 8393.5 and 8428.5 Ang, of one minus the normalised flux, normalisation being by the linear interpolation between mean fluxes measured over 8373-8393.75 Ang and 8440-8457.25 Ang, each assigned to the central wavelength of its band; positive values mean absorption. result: 0.5 Ang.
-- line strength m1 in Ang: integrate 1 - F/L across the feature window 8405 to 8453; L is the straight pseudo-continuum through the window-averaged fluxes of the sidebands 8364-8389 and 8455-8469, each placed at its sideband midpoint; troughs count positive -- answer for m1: 1.4 Ang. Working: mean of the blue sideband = 16.8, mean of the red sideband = 15.9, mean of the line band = 15.8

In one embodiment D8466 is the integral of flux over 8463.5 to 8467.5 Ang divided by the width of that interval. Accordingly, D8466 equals 15.1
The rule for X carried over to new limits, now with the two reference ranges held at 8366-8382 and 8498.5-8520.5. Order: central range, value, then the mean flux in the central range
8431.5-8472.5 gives 1.5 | 15.9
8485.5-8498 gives 0.7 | 15.1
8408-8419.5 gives 1.2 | 15.3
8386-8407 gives 1.7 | 15.8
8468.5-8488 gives -0.9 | 16.9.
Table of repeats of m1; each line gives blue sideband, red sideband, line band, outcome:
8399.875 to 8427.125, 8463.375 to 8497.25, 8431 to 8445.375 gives 0.2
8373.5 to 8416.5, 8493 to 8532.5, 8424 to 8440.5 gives 0.4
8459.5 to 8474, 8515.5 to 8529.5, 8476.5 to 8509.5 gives 1.5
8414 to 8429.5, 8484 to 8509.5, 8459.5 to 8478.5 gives -1.2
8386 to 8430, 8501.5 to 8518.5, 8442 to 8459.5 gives 0.2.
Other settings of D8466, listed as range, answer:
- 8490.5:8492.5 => 14.1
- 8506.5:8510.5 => 16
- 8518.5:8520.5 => 13.8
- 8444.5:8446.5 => 14.2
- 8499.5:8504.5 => 15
